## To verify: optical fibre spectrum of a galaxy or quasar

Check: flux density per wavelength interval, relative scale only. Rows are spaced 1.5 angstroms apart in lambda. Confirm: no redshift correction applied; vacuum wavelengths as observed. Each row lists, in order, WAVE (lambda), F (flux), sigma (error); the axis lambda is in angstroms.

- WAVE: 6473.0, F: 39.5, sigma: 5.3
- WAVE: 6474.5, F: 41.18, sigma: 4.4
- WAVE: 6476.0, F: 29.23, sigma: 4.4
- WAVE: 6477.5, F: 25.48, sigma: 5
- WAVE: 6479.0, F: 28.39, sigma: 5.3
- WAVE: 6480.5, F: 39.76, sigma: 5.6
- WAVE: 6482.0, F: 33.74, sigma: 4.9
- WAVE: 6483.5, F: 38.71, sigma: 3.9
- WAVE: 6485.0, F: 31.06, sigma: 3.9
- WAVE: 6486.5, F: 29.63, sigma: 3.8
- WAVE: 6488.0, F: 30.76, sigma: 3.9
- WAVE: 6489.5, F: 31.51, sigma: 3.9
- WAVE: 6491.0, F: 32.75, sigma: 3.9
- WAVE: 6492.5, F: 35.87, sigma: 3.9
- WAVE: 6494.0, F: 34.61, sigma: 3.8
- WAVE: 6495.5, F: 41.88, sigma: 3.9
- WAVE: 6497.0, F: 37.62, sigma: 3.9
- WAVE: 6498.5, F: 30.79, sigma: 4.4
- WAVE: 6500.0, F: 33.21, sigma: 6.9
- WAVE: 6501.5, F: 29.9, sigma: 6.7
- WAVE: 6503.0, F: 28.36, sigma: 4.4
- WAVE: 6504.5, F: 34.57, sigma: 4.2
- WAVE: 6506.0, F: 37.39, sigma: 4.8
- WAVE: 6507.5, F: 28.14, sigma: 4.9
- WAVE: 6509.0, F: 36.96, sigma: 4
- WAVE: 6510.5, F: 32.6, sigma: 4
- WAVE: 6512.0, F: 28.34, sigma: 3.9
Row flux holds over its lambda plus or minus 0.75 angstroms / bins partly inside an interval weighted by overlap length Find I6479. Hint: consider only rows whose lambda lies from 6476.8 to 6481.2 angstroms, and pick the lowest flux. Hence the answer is 25.48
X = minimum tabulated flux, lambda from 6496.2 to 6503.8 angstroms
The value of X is 28.36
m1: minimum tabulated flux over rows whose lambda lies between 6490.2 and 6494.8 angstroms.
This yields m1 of 32.75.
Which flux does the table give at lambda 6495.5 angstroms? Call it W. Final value 41.88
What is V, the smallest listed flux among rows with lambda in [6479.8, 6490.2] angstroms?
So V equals 29.63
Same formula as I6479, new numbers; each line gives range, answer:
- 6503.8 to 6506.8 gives 34.57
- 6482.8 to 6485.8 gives 31.06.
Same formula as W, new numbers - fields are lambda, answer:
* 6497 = 37.62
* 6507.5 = 28.14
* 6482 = 33.74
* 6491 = 32.75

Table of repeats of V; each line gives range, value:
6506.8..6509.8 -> 28.14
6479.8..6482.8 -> 33.74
